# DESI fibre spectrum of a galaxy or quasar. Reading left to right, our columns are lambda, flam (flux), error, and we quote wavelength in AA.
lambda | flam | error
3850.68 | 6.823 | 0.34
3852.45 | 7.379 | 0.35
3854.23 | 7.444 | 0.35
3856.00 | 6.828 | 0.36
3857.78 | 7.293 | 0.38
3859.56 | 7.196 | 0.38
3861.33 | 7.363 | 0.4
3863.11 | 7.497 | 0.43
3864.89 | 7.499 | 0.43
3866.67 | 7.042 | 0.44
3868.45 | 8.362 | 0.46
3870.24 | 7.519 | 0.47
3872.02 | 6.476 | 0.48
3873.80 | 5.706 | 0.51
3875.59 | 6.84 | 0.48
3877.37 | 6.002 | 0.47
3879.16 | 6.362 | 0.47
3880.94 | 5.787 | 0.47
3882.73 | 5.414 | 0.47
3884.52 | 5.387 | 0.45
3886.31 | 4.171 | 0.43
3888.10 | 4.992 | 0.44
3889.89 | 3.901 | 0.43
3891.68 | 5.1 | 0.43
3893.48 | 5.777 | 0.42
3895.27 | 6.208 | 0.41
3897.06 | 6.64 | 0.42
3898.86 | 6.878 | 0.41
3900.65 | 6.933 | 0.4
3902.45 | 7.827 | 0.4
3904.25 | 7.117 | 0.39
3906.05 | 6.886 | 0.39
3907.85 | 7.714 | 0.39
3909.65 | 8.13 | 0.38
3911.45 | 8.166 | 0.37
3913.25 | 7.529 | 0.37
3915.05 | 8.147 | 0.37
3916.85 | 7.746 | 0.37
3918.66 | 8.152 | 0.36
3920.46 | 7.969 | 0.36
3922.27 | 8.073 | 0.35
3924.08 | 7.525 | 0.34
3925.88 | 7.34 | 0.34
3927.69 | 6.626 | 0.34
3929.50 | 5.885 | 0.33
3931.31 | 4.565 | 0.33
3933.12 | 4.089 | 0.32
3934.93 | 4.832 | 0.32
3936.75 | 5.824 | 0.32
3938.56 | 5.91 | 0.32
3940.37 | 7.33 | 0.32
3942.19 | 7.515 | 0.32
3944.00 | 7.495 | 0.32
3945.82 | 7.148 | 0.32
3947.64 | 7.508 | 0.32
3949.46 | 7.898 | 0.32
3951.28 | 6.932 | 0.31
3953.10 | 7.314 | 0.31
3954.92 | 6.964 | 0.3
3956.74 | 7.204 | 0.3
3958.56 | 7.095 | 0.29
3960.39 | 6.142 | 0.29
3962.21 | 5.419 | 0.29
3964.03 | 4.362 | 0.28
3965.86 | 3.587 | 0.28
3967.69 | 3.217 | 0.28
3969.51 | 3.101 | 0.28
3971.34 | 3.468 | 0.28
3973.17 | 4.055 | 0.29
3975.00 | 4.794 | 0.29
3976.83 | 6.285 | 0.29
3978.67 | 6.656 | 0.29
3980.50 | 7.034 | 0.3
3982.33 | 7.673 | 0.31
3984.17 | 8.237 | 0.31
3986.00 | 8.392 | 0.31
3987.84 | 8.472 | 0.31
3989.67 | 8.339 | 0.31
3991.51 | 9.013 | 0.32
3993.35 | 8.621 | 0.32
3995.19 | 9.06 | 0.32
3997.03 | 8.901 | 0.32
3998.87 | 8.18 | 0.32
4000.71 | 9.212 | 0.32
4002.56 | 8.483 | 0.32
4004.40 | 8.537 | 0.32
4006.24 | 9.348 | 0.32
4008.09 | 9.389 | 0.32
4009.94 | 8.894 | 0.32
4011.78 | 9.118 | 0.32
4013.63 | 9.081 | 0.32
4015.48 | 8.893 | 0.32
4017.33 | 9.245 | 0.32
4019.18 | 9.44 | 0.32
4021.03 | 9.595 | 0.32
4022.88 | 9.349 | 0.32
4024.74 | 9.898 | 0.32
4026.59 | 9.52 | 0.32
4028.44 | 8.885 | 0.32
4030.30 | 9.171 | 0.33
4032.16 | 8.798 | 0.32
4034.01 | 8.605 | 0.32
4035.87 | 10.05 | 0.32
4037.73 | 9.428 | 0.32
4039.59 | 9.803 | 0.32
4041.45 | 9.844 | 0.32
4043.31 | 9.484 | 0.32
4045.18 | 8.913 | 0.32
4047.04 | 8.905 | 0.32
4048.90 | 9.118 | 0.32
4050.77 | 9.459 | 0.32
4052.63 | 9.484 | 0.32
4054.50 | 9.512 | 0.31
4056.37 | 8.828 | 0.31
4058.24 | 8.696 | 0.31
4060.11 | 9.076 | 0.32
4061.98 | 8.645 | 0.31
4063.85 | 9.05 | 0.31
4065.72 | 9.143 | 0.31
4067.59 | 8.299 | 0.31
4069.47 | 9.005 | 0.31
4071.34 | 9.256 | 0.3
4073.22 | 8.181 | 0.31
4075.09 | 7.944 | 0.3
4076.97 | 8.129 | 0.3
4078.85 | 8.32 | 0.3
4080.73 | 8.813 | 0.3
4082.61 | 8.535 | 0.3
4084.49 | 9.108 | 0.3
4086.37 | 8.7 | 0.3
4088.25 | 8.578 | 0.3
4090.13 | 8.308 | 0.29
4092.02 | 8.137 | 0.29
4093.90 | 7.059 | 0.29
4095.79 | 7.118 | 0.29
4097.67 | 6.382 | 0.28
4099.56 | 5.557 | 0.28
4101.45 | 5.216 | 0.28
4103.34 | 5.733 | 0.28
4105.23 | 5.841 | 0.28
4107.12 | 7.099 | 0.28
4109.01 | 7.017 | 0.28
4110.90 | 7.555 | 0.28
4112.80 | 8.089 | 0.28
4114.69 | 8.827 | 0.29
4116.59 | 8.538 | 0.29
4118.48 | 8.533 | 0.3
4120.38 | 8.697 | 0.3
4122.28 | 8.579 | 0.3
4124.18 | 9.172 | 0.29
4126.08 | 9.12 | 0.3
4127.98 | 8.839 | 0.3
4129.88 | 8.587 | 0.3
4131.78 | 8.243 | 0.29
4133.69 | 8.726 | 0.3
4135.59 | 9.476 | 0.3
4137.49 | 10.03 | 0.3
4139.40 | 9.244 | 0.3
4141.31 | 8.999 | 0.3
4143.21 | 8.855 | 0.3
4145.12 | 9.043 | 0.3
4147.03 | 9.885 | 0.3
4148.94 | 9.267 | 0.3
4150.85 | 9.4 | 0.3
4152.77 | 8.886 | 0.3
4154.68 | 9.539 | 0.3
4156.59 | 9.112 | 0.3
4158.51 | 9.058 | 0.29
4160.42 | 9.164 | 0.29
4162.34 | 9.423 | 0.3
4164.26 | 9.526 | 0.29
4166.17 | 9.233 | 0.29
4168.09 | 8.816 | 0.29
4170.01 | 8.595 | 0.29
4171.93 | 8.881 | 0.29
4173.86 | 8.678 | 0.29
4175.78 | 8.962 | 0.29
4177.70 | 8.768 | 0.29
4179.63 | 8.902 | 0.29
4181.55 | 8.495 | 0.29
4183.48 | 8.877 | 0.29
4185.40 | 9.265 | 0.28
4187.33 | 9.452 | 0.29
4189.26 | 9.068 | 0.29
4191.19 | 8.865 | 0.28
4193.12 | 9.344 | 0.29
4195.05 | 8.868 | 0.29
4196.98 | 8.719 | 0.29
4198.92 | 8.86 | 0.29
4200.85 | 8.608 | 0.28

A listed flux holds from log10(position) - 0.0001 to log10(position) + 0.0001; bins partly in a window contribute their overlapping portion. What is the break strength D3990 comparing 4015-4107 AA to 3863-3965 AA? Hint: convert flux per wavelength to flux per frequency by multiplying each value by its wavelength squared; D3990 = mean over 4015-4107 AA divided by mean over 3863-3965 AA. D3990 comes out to 1.39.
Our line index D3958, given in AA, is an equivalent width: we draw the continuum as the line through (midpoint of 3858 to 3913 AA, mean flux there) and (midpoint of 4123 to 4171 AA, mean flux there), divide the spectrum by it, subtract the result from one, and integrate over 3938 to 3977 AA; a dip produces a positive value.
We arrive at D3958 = 7.13 AA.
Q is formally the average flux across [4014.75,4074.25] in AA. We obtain 9.17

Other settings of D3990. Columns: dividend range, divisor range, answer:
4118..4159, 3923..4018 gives 1.40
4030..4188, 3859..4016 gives 1.36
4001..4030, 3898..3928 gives 1.27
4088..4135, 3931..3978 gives 1.45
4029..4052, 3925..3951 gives 1.52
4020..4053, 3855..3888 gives 1.55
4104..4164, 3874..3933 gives 1.49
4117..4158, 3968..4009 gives 1.31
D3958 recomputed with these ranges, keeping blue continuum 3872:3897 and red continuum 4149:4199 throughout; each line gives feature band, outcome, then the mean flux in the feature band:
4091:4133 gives 3.4 AA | 7.64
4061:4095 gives -2.7 AA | 8.51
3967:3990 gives 2.1 AA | 6.11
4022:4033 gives -3.0 AA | 9.27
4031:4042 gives -3.0 AA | 9.4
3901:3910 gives -2.5 AA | 7.46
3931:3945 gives 0.5 AA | 6.01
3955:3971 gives 3.6 AA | 5.06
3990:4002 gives -3.3 AA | 8.79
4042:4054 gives -2.7 AA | 9.26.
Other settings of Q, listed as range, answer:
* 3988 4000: 8.69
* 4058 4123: 7.98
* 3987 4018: 8.87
